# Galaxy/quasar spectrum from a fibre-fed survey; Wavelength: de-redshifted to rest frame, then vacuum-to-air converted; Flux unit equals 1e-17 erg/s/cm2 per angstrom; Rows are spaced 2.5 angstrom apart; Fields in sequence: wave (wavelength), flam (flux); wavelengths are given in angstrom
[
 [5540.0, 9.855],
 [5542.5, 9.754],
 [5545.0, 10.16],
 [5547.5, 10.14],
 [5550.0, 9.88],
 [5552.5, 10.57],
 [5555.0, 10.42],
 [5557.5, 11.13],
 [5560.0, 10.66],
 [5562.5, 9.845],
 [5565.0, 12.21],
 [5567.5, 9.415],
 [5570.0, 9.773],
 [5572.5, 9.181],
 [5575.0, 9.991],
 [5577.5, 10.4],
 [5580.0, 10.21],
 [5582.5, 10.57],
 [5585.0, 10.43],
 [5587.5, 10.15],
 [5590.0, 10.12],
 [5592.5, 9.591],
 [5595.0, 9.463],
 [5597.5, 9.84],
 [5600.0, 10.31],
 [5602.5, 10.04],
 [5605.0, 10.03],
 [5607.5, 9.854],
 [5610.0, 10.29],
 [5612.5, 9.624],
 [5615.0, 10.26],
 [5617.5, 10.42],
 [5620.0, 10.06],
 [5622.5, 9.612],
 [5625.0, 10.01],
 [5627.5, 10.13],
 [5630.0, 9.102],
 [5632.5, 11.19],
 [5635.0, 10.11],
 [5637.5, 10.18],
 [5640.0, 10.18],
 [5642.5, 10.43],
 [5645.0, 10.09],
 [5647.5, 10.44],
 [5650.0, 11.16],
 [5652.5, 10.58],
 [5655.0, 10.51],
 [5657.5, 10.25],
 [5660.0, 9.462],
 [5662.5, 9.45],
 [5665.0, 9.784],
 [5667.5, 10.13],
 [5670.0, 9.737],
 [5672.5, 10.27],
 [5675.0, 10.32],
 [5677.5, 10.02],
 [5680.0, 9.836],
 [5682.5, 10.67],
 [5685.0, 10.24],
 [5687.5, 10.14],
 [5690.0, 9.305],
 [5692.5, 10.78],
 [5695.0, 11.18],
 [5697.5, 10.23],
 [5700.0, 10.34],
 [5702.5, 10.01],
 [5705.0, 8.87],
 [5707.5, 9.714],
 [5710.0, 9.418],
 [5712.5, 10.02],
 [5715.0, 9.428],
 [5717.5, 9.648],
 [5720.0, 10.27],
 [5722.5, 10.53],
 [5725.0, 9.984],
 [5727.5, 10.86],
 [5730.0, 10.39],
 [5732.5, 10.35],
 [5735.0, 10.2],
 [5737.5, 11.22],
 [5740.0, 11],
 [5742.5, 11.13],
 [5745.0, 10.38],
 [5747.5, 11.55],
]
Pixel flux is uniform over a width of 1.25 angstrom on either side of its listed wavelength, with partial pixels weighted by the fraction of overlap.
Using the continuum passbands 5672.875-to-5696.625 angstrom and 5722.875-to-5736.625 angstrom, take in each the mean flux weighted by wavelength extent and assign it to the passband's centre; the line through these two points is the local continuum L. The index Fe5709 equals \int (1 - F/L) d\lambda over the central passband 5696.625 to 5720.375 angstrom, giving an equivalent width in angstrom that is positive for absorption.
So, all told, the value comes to 1.30 angstrom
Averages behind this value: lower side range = 10.3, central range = 9.77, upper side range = 10.4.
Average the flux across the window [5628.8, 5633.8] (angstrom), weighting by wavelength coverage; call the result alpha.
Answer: 10.2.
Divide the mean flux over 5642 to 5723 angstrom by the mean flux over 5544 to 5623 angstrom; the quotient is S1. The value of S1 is 1.0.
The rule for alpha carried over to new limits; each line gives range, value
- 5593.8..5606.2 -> 9.94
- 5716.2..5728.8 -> 10.3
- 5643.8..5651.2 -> 10.6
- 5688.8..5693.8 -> 10.1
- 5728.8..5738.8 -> 10.5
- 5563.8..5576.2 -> 10.1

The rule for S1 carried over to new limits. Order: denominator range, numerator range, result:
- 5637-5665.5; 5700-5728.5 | 0.97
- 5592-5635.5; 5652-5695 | 1.01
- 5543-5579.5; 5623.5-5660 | 1.00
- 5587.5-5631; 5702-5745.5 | 1.03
